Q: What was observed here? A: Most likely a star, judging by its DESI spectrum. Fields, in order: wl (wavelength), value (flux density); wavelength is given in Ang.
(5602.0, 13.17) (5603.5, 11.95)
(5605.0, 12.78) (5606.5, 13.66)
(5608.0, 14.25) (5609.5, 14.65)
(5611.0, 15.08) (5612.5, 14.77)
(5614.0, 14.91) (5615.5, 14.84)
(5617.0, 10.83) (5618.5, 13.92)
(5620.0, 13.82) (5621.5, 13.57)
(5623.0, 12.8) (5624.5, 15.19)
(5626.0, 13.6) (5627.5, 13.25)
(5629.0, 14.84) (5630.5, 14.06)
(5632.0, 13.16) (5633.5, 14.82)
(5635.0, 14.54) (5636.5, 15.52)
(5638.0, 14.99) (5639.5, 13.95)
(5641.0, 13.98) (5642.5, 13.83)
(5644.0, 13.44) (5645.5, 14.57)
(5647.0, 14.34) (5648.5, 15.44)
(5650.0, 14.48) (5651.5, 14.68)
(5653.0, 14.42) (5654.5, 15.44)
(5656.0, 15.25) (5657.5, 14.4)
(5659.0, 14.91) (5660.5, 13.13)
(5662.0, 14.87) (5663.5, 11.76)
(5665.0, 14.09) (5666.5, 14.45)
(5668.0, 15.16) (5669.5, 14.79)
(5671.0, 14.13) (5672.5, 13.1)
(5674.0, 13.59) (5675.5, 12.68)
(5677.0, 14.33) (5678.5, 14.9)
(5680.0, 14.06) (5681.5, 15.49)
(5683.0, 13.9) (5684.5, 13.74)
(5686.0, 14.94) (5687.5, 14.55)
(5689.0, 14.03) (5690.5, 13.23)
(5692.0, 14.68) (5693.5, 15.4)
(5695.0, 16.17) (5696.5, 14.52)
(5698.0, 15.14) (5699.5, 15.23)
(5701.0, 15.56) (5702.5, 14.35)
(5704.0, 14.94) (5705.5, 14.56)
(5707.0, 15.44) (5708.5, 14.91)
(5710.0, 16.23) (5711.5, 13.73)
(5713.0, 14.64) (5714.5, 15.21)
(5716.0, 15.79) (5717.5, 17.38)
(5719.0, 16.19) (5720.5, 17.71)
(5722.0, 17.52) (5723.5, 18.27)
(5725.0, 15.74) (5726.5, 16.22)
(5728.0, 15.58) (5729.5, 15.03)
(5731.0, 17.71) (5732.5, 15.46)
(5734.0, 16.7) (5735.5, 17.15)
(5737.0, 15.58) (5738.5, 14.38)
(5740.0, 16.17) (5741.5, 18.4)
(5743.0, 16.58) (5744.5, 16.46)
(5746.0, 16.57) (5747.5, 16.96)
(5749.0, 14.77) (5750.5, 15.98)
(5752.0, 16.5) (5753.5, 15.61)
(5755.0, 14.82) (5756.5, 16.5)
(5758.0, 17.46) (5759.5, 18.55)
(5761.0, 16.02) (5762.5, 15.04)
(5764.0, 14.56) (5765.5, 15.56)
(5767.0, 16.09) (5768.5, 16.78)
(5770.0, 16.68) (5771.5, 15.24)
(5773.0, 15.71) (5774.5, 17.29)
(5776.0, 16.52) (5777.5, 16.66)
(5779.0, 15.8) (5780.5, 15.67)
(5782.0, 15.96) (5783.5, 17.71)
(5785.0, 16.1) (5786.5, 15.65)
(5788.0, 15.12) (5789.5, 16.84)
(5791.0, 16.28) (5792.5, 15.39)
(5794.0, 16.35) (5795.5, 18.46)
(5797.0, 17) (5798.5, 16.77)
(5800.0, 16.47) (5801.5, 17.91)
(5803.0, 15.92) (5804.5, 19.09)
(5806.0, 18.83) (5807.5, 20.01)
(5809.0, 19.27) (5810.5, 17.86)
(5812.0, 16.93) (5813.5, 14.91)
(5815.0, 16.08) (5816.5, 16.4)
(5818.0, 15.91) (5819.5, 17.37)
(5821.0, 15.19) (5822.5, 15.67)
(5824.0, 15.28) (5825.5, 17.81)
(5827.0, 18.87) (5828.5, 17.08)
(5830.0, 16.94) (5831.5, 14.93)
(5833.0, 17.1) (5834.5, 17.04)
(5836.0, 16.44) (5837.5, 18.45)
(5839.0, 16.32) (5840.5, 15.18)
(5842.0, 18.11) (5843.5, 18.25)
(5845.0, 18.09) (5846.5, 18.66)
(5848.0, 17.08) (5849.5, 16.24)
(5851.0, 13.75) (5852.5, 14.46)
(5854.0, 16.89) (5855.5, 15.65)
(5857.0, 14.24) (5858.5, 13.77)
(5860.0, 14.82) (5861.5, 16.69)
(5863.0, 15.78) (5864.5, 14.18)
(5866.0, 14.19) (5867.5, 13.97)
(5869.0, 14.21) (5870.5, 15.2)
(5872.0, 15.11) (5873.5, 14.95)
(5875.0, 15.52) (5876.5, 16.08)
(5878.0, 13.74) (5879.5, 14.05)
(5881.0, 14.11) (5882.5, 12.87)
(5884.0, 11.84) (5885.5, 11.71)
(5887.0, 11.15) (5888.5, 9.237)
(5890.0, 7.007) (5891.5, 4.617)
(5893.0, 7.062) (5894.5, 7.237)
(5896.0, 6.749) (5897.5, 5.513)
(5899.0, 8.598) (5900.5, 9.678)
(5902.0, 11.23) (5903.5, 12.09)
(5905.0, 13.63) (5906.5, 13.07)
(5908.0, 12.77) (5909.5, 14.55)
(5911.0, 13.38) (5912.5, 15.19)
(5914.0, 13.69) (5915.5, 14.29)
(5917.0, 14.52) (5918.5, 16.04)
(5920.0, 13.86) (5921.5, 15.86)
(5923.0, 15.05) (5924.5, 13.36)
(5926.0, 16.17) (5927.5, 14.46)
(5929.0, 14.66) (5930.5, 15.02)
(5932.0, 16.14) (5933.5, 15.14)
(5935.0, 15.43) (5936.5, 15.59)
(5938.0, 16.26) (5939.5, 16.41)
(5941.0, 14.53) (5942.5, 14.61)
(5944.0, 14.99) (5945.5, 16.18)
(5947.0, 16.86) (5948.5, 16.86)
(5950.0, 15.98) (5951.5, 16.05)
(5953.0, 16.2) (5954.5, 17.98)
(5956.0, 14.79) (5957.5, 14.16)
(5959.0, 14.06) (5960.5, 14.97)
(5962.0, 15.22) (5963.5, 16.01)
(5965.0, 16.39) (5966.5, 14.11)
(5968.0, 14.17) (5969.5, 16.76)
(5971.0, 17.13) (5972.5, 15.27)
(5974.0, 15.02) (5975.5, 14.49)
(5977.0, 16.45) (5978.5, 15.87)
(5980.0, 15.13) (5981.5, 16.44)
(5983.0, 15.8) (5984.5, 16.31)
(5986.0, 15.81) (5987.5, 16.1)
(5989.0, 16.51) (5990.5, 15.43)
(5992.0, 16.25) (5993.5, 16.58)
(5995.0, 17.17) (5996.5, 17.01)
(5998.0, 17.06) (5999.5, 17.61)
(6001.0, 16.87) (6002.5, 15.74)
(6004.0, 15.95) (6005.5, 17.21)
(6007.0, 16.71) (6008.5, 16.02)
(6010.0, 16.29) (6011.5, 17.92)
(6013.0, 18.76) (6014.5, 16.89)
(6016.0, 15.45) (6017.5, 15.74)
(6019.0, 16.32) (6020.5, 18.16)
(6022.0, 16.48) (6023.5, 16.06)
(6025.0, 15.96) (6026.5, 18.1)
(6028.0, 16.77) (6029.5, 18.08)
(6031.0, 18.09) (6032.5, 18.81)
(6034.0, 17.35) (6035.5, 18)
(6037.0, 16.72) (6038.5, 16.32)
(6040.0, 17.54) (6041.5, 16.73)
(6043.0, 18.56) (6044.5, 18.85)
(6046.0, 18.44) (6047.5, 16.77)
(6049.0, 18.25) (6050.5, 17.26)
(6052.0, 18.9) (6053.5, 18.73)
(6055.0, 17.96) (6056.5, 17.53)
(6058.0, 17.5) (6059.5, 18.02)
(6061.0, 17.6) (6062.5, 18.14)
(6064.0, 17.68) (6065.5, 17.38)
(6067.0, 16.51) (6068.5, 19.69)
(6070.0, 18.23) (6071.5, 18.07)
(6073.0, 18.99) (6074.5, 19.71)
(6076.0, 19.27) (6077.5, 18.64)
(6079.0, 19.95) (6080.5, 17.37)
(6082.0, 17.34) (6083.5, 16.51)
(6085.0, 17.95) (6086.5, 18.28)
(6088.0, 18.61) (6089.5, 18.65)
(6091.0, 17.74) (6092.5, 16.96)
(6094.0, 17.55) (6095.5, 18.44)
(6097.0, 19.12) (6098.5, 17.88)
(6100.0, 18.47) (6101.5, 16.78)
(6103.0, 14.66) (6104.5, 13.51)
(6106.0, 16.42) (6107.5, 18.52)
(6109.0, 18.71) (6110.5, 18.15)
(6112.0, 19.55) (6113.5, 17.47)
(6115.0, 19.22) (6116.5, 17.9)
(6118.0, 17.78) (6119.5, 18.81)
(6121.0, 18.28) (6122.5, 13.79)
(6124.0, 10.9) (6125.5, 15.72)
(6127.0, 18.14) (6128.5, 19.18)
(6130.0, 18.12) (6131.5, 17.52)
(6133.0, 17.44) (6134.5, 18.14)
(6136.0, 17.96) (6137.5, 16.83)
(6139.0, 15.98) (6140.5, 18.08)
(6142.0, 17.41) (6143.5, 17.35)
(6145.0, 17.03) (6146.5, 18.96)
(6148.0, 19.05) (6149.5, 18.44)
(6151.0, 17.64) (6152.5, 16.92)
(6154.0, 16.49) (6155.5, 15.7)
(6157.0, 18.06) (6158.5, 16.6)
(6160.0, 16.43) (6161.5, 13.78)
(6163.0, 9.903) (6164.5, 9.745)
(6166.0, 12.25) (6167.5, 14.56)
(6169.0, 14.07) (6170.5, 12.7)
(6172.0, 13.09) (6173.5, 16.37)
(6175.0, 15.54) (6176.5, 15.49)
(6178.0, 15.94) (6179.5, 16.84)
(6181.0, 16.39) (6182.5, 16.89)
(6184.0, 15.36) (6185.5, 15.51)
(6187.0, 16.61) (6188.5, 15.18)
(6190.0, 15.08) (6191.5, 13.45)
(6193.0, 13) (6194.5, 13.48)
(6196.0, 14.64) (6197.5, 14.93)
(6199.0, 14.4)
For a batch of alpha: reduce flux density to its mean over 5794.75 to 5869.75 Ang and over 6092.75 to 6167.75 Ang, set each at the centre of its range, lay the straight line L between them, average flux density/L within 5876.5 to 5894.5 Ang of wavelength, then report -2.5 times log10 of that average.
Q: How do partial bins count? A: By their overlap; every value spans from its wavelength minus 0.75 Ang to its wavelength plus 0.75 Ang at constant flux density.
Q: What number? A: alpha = 0.47 mag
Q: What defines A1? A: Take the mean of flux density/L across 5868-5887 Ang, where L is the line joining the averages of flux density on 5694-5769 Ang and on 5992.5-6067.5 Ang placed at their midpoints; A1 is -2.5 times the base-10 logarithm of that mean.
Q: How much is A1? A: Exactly 0.19 mag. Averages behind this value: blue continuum 16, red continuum 17.3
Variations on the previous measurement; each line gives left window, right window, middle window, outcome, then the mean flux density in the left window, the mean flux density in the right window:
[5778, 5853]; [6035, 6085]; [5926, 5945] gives 0.14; 16.8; 18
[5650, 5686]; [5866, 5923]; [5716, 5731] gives -0.20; 14.2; 12.3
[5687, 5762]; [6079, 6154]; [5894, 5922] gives 0.33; 15.8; 17.5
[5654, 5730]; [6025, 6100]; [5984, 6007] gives 0.06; 14.9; 18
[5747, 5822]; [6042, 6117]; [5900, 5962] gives 0.17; 16.5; 18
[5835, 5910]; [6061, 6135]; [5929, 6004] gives -0.04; 13.5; 17.7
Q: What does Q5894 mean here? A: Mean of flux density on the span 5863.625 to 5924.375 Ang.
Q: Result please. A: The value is 12.5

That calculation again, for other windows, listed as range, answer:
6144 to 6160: 17.4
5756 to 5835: 16.7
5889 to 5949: 13.2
